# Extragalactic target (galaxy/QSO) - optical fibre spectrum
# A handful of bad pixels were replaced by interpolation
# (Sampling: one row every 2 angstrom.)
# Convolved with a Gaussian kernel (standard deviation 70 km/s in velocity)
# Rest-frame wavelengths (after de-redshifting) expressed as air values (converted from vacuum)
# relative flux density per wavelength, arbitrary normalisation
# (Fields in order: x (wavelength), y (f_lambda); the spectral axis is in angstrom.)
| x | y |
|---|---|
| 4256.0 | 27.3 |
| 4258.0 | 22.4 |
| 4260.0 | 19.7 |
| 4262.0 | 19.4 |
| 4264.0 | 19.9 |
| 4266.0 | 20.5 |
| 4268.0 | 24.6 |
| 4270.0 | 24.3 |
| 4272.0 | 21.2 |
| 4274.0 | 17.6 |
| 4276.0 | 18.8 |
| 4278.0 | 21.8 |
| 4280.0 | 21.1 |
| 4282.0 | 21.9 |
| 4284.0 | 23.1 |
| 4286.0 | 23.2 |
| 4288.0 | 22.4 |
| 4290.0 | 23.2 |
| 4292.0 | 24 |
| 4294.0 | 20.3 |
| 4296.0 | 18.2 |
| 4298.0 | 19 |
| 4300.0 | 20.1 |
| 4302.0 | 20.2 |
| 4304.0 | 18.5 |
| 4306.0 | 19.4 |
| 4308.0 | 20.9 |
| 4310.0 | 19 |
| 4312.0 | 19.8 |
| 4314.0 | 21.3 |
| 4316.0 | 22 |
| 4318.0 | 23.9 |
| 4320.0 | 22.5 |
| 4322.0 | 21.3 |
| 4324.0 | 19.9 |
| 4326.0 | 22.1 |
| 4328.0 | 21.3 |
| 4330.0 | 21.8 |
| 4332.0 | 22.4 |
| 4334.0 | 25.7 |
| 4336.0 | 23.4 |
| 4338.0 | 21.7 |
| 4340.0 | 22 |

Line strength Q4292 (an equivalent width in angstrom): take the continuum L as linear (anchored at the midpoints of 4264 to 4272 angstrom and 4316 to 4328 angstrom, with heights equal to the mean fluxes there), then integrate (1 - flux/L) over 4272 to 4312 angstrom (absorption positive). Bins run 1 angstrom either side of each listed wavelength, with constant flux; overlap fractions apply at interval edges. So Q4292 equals 2.8 angstrom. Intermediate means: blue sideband 22.5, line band 20.7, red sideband 21.9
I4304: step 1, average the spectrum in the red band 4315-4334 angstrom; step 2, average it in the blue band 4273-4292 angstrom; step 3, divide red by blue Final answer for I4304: 1.02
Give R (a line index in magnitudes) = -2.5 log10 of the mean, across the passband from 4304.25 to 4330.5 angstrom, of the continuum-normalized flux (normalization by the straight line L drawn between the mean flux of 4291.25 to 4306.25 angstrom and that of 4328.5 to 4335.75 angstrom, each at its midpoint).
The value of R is 0.03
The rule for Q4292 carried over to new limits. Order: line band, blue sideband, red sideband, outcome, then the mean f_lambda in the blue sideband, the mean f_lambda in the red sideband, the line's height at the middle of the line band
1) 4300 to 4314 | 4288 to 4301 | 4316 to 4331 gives 1.01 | 20.9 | 21.8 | 21.3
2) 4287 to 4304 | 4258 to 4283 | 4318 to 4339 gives 0.59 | 21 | 22.3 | 21.5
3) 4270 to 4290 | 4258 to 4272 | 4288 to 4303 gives -0.33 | 21.5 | 20.8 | 21.1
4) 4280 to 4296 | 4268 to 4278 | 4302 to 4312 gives -1.45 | 21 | 19.6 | 20.4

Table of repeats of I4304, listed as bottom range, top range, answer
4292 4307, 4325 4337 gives 1.16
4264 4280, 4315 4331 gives 1.03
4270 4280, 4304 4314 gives 0.97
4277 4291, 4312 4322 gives 0.99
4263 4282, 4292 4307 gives 0.93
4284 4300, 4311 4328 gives 1.00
